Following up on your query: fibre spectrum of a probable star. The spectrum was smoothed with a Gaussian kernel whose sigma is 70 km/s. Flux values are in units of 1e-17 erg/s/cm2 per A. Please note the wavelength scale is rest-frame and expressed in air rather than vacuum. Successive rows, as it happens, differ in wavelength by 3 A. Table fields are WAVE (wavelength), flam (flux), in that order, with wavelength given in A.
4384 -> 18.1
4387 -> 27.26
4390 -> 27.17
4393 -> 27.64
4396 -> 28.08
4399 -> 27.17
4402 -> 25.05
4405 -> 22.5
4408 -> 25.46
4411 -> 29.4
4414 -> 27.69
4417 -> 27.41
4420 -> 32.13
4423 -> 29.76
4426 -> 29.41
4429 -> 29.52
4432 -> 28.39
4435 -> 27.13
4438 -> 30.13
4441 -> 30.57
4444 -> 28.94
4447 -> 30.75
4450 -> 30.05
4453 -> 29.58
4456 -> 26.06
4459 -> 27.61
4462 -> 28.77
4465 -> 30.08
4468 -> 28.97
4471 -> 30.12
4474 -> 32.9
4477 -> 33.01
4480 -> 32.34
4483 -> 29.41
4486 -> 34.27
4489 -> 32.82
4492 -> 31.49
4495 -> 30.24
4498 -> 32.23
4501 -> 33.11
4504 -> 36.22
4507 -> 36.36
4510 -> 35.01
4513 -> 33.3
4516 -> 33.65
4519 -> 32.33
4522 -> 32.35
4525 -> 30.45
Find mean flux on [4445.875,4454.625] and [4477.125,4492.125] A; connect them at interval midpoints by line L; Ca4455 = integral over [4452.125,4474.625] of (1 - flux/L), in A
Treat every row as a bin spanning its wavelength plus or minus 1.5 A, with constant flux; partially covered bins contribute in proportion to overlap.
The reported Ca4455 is 1.3 A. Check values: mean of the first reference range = 30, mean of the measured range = 29.1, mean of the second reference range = 32.2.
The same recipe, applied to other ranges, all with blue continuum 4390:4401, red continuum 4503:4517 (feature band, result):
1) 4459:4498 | 2.1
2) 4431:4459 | 1.5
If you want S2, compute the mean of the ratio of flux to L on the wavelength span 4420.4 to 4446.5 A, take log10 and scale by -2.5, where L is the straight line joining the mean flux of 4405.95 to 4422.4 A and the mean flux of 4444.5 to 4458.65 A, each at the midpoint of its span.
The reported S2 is -0.03 mag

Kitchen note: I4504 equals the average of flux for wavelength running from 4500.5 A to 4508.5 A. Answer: 35.5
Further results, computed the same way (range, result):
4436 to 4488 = 30.2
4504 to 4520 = 34.4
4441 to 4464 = 29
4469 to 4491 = 32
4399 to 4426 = 27.5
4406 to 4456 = 29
